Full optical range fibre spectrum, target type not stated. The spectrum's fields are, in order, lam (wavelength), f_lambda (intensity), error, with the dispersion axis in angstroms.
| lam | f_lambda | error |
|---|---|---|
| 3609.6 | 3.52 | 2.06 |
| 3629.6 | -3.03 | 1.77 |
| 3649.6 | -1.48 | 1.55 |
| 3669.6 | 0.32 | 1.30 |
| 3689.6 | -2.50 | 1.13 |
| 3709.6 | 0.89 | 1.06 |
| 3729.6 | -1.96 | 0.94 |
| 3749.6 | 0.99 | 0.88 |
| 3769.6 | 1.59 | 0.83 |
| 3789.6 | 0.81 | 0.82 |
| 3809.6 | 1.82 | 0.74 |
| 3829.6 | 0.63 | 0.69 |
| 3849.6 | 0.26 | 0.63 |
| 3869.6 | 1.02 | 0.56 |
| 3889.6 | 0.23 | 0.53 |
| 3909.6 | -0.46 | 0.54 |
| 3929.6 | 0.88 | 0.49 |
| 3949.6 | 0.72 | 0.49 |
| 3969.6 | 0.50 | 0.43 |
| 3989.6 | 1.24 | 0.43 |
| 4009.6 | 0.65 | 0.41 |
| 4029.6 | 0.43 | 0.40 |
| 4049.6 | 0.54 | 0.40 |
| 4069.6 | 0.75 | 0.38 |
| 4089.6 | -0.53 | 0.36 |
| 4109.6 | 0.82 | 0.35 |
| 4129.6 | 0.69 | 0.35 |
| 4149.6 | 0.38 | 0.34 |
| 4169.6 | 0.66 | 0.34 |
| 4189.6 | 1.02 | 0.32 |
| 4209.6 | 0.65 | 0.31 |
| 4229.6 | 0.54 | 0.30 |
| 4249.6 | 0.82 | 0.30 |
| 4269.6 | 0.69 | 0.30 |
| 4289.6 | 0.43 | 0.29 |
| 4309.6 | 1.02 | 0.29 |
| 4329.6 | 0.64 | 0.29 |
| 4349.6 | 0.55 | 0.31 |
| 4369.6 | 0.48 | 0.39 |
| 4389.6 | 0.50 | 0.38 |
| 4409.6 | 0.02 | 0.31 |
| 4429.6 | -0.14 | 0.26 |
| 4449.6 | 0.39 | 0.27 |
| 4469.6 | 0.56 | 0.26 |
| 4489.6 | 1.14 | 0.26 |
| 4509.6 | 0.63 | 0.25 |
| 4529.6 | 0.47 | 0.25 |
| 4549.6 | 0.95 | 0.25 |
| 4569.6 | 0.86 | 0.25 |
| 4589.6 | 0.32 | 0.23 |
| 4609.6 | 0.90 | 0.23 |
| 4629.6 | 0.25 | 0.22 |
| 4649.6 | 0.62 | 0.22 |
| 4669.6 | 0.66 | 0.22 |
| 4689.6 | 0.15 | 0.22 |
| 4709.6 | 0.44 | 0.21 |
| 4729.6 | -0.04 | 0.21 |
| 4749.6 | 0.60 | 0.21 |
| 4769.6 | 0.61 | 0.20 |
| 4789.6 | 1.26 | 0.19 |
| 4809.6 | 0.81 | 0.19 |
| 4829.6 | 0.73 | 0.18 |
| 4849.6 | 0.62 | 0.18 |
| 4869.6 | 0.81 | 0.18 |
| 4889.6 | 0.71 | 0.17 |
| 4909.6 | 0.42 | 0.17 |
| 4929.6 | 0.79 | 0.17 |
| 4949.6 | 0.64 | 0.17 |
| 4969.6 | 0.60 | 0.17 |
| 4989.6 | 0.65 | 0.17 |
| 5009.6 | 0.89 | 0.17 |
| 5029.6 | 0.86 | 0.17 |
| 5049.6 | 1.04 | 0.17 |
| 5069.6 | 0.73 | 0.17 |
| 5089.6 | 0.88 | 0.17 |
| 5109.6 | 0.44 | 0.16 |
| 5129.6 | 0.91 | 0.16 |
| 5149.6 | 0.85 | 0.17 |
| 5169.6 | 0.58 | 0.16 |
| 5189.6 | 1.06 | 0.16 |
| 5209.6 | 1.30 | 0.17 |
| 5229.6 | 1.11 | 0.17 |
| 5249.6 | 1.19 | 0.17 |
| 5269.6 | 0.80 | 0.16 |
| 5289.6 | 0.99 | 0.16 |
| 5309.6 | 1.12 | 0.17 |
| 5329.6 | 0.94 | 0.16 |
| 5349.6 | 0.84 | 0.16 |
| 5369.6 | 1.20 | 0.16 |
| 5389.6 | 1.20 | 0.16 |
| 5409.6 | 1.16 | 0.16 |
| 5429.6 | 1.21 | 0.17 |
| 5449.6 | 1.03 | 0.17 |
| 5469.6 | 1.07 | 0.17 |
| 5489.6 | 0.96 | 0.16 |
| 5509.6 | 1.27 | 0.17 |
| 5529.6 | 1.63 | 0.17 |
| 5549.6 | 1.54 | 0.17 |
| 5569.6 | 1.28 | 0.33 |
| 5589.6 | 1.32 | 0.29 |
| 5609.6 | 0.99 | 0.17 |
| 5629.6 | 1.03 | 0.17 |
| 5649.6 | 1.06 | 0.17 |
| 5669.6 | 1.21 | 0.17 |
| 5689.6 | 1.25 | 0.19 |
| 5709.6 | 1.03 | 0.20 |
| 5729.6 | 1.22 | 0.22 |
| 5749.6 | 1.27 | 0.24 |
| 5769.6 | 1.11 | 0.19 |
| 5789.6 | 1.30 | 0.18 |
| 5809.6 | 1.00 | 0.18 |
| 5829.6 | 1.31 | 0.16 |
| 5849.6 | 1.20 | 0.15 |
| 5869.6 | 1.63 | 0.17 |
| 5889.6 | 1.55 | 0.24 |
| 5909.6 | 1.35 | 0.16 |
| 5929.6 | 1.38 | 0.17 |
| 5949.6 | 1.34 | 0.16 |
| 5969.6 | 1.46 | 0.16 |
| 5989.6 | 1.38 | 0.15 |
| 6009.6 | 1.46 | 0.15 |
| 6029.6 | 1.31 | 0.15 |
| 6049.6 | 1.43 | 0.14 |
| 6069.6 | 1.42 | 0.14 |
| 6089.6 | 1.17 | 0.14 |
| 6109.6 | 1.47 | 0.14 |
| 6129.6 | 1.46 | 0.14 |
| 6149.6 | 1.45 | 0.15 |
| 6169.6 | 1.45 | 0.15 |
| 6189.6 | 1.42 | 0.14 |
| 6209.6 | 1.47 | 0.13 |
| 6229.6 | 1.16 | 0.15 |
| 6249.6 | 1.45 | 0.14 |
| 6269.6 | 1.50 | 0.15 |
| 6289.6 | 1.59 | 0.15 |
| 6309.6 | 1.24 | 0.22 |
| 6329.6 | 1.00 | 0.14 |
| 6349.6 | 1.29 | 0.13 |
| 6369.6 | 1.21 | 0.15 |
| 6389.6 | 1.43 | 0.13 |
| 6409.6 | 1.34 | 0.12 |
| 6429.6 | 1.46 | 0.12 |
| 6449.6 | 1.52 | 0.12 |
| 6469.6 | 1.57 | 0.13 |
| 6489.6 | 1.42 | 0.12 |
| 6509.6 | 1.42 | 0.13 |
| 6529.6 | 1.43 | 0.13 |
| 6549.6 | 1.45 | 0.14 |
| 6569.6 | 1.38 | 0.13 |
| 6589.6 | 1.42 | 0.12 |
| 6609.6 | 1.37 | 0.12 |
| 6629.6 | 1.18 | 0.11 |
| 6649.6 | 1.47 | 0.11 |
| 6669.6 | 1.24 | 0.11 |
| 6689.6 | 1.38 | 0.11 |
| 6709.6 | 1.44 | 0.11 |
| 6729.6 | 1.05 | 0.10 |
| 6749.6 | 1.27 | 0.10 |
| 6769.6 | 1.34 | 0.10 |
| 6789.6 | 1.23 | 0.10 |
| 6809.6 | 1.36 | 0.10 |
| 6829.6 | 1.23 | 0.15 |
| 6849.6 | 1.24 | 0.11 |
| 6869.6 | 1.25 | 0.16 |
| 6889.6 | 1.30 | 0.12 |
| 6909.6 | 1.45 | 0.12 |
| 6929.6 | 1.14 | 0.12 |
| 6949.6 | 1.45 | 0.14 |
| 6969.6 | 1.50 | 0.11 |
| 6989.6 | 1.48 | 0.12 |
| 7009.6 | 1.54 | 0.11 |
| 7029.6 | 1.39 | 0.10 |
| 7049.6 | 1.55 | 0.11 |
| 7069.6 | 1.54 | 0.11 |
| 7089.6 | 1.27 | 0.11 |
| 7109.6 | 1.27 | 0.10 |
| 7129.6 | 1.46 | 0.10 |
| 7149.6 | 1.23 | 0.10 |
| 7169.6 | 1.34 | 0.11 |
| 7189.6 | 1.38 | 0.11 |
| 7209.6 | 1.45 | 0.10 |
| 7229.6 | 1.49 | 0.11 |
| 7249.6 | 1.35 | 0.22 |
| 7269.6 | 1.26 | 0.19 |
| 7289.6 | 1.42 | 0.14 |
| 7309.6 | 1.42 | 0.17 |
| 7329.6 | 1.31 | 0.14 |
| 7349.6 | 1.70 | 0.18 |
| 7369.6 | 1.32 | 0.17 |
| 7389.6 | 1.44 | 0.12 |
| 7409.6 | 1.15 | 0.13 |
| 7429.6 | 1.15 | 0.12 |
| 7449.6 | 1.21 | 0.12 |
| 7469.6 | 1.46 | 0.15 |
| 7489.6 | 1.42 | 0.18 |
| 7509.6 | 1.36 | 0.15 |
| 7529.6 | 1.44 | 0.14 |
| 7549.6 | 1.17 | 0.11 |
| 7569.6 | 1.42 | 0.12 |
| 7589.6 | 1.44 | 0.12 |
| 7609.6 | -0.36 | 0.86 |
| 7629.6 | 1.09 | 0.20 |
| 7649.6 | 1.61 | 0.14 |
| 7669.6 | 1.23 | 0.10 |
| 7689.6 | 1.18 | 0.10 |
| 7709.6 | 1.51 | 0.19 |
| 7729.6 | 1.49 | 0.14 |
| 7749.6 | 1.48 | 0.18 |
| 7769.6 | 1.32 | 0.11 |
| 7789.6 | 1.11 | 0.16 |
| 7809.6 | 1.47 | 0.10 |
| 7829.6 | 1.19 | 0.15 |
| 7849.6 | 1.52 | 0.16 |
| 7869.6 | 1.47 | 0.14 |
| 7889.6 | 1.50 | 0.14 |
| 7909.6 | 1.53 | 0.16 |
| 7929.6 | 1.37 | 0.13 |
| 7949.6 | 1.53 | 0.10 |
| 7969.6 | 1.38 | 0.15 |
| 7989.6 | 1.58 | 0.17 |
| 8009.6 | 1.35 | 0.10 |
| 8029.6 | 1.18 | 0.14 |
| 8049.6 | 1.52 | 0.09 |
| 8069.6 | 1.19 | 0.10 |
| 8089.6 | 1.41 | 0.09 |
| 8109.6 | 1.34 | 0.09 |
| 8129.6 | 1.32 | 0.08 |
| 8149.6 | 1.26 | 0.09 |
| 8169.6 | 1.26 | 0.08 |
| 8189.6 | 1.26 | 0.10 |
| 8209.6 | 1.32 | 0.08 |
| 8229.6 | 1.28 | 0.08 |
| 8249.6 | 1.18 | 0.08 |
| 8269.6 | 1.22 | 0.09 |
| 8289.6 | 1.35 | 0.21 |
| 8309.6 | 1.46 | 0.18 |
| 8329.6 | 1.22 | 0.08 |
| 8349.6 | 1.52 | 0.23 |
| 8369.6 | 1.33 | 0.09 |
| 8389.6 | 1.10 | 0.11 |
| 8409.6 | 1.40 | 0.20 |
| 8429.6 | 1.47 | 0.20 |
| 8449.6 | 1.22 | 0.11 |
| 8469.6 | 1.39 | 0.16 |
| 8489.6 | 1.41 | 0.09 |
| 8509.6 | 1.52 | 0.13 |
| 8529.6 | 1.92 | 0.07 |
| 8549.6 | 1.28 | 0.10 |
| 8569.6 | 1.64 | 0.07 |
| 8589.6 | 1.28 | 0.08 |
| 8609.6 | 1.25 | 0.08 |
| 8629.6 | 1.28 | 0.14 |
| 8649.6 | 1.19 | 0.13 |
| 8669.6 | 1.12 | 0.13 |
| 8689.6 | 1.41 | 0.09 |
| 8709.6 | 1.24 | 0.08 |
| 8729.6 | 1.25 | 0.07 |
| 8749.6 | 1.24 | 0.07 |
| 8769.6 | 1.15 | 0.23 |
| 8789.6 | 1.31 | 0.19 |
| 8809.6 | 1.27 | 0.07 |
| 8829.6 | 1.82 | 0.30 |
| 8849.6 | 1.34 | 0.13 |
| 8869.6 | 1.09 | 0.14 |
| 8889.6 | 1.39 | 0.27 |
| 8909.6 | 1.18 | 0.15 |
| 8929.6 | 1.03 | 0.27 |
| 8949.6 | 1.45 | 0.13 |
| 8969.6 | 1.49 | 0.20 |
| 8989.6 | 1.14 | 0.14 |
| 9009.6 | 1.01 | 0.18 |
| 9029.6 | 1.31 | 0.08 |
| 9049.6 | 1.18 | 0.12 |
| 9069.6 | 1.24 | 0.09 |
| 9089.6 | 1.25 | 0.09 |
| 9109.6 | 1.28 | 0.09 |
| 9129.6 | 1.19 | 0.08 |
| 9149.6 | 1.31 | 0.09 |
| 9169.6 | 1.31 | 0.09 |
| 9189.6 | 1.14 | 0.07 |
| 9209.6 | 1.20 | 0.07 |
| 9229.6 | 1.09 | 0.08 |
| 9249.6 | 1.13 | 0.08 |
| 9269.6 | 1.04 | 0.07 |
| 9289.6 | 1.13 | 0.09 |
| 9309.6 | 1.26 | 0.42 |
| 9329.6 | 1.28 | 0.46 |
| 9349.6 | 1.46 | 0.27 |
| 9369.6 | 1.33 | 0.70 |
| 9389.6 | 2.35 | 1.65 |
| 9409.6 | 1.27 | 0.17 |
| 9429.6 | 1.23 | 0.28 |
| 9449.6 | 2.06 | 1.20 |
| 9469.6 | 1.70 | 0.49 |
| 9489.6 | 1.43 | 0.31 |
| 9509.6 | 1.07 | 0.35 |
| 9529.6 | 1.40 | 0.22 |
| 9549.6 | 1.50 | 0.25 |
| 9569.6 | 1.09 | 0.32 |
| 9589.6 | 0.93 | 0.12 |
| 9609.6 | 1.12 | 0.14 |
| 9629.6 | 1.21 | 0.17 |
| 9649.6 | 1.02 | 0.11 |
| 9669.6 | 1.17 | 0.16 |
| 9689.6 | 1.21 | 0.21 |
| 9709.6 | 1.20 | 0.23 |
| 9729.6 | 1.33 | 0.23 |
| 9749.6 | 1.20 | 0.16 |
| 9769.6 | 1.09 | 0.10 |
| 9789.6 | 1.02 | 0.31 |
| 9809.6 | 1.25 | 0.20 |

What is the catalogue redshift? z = 0.301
